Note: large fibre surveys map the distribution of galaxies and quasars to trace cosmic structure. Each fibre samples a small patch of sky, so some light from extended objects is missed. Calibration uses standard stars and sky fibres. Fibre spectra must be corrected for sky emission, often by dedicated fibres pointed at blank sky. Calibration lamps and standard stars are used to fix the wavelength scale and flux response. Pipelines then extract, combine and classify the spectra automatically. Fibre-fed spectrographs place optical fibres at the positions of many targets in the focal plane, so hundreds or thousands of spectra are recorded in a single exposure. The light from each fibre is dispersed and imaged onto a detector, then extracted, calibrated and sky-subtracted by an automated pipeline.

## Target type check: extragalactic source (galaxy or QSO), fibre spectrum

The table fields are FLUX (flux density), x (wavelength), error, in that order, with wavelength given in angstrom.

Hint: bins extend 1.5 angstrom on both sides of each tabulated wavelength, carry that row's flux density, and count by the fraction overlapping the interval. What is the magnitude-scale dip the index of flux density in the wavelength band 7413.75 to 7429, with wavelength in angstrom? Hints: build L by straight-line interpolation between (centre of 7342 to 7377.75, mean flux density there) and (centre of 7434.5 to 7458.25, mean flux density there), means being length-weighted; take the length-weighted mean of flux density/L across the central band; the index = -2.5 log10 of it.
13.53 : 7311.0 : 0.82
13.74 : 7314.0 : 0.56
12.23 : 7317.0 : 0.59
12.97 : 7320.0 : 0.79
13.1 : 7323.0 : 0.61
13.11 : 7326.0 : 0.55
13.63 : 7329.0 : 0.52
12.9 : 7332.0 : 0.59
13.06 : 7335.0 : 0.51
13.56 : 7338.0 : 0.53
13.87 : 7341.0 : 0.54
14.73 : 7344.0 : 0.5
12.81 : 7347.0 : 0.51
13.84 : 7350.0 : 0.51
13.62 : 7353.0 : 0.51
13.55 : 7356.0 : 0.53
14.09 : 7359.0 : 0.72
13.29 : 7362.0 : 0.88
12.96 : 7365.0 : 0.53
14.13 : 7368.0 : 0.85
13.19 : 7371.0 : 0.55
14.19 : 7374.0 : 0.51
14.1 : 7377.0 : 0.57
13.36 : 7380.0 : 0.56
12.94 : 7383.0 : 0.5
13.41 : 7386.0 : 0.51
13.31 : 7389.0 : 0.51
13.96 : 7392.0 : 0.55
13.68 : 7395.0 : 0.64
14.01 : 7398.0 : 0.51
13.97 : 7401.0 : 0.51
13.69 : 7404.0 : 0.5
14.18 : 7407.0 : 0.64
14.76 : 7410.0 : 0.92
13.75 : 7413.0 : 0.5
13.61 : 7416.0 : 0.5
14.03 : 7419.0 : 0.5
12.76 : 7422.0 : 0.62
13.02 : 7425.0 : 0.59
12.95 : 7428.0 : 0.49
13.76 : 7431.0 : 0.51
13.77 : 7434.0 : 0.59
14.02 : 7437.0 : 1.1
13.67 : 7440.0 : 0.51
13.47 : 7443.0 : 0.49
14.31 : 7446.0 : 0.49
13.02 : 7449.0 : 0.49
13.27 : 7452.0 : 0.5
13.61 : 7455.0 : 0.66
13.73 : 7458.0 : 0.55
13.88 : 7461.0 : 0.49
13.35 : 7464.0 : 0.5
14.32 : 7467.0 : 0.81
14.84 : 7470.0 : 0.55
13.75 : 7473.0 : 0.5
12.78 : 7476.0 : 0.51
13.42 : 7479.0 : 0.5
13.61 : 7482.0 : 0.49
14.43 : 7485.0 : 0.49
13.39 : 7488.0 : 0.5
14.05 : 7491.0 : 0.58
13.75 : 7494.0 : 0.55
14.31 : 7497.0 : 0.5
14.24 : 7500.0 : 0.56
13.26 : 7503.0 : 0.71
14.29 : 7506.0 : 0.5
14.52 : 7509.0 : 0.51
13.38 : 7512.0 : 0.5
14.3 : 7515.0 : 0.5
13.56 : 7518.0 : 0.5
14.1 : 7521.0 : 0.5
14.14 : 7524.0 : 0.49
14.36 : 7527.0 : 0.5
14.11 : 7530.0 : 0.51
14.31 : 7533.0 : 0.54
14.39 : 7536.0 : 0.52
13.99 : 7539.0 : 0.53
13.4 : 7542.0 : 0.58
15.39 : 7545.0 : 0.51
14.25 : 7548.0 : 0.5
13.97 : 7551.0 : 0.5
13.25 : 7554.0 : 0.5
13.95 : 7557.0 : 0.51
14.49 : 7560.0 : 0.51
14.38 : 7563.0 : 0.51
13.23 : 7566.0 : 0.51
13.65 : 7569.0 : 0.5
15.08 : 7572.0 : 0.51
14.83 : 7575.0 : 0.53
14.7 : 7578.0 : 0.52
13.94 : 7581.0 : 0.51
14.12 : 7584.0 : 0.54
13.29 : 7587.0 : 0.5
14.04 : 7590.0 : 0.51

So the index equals 0.03 mag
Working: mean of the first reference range 13.7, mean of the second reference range 13.6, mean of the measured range 13.3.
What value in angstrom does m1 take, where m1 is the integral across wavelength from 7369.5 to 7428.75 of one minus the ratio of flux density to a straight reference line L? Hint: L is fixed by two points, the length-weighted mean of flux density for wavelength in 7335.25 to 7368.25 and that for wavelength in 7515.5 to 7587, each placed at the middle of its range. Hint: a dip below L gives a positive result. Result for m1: 0.4 angstrom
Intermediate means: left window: 13.6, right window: 14.1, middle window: 13.7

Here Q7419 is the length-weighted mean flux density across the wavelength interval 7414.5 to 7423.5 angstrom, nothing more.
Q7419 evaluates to 13.5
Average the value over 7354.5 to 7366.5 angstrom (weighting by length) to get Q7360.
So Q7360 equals 13.5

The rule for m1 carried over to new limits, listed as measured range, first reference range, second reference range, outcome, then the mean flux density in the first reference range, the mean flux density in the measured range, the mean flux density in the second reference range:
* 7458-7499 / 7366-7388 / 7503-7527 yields 0.19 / 13.6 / 13.8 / 14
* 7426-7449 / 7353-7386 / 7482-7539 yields 0.25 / 13.6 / 13.6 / 14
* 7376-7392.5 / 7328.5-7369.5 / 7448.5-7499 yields 0.19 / 13.6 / 13.5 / 13.8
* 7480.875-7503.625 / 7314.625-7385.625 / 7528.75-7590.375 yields 0.01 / 13.4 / 13.9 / 14.1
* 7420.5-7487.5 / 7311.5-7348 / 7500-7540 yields 0.90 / 13.3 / 13.6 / 14.1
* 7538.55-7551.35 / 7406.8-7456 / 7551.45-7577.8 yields -0.16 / 13.6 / 14.2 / 14.1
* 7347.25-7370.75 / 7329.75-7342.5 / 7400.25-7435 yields -0.21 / 13.4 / 13.6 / 13.7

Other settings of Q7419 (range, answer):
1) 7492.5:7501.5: 14.1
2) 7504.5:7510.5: 14.4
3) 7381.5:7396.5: 13.5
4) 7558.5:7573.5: 14.2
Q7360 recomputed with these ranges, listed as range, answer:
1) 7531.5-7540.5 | 14.2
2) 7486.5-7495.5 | 13.7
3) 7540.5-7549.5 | 14.3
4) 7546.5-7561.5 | 14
